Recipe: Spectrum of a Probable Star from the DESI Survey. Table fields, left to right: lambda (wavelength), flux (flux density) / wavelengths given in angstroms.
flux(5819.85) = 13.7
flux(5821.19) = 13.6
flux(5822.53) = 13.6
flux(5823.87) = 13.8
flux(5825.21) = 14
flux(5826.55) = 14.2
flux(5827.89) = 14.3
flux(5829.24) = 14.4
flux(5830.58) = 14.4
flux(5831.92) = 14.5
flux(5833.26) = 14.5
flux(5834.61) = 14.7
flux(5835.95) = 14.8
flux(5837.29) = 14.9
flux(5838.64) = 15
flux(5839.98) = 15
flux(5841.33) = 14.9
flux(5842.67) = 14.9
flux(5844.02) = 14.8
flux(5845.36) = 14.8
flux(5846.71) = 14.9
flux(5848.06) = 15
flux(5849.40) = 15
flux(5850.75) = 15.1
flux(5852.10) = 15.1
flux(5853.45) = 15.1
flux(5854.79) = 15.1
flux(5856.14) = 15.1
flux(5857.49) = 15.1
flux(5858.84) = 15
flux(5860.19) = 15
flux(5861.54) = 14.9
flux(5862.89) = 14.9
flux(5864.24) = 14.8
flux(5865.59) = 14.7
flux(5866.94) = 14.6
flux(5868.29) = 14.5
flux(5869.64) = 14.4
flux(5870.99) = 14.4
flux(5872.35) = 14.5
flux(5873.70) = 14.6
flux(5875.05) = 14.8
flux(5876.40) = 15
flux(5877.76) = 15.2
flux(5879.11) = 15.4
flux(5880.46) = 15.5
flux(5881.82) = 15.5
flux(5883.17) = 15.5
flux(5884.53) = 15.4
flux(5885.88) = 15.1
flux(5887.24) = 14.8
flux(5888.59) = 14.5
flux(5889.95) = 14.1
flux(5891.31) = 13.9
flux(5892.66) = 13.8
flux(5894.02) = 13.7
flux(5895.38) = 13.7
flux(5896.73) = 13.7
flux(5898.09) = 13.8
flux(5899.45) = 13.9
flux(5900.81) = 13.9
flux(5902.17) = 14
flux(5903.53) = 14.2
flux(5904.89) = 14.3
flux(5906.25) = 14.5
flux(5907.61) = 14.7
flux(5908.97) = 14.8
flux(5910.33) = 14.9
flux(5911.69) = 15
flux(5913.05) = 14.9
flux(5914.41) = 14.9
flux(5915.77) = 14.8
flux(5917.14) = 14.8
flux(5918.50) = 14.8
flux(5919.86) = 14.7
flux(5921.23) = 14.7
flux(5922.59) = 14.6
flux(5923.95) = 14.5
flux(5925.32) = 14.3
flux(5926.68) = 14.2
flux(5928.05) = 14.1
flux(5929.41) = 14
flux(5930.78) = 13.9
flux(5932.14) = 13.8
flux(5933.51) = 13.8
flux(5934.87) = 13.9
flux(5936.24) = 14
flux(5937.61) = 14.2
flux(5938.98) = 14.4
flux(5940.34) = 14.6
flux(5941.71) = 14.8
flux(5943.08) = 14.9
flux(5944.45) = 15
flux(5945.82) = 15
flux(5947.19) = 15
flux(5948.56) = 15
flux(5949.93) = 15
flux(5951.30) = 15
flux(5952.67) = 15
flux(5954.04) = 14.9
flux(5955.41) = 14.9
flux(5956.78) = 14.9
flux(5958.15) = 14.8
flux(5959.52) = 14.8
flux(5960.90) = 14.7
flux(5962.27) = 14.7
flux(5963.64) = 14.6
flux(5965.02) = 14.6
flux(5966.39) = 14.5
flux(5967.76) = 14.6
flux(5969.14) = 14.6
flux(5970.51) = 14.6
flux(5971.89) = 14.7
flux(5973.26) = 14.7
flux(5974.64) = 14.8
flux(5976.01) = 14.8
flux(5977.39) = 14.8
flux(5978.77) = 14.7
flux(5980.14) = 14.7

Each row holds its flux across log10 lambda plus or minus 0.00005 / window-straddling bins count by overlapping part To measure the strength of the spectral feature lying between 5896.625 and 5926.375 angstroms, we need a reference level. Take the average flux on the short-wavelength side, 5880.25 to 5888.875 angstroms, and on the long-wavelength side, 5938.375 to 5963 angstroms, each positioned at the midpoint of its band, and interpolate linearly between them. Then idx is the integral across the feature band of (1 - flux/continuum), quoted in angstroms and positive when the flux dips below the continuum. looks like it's 1.1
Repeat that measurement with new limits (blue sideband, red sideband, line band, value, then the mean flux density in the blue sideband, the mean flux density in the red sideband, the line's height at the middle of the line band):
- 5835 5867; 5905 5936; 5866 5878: 0.1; 14.9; 14.5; 14.8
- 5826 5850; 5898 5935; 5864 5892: -0.5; 14.7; 14.4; 14.6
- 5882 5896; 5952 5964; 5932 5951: 0.2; 14.5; 14.8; 14.7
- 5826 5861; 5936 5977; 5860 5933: 1.2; 14.8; 14.7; 14.8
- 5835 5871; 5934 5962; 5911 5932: 0.4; 14.9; 14.7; 14.8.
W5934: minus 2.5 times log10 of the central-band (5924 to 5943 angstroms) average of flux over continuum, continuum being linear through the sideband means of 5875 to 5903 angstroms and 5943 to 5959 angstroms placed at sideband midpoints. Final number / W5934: 0.05 mag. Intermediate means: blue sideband 14.5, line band 14.2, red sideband 15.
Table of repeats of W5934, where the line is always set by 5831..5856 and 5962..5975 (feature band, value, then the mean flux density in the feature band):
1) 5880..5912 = 0.025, 14.5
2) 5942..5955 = -0.021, 15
